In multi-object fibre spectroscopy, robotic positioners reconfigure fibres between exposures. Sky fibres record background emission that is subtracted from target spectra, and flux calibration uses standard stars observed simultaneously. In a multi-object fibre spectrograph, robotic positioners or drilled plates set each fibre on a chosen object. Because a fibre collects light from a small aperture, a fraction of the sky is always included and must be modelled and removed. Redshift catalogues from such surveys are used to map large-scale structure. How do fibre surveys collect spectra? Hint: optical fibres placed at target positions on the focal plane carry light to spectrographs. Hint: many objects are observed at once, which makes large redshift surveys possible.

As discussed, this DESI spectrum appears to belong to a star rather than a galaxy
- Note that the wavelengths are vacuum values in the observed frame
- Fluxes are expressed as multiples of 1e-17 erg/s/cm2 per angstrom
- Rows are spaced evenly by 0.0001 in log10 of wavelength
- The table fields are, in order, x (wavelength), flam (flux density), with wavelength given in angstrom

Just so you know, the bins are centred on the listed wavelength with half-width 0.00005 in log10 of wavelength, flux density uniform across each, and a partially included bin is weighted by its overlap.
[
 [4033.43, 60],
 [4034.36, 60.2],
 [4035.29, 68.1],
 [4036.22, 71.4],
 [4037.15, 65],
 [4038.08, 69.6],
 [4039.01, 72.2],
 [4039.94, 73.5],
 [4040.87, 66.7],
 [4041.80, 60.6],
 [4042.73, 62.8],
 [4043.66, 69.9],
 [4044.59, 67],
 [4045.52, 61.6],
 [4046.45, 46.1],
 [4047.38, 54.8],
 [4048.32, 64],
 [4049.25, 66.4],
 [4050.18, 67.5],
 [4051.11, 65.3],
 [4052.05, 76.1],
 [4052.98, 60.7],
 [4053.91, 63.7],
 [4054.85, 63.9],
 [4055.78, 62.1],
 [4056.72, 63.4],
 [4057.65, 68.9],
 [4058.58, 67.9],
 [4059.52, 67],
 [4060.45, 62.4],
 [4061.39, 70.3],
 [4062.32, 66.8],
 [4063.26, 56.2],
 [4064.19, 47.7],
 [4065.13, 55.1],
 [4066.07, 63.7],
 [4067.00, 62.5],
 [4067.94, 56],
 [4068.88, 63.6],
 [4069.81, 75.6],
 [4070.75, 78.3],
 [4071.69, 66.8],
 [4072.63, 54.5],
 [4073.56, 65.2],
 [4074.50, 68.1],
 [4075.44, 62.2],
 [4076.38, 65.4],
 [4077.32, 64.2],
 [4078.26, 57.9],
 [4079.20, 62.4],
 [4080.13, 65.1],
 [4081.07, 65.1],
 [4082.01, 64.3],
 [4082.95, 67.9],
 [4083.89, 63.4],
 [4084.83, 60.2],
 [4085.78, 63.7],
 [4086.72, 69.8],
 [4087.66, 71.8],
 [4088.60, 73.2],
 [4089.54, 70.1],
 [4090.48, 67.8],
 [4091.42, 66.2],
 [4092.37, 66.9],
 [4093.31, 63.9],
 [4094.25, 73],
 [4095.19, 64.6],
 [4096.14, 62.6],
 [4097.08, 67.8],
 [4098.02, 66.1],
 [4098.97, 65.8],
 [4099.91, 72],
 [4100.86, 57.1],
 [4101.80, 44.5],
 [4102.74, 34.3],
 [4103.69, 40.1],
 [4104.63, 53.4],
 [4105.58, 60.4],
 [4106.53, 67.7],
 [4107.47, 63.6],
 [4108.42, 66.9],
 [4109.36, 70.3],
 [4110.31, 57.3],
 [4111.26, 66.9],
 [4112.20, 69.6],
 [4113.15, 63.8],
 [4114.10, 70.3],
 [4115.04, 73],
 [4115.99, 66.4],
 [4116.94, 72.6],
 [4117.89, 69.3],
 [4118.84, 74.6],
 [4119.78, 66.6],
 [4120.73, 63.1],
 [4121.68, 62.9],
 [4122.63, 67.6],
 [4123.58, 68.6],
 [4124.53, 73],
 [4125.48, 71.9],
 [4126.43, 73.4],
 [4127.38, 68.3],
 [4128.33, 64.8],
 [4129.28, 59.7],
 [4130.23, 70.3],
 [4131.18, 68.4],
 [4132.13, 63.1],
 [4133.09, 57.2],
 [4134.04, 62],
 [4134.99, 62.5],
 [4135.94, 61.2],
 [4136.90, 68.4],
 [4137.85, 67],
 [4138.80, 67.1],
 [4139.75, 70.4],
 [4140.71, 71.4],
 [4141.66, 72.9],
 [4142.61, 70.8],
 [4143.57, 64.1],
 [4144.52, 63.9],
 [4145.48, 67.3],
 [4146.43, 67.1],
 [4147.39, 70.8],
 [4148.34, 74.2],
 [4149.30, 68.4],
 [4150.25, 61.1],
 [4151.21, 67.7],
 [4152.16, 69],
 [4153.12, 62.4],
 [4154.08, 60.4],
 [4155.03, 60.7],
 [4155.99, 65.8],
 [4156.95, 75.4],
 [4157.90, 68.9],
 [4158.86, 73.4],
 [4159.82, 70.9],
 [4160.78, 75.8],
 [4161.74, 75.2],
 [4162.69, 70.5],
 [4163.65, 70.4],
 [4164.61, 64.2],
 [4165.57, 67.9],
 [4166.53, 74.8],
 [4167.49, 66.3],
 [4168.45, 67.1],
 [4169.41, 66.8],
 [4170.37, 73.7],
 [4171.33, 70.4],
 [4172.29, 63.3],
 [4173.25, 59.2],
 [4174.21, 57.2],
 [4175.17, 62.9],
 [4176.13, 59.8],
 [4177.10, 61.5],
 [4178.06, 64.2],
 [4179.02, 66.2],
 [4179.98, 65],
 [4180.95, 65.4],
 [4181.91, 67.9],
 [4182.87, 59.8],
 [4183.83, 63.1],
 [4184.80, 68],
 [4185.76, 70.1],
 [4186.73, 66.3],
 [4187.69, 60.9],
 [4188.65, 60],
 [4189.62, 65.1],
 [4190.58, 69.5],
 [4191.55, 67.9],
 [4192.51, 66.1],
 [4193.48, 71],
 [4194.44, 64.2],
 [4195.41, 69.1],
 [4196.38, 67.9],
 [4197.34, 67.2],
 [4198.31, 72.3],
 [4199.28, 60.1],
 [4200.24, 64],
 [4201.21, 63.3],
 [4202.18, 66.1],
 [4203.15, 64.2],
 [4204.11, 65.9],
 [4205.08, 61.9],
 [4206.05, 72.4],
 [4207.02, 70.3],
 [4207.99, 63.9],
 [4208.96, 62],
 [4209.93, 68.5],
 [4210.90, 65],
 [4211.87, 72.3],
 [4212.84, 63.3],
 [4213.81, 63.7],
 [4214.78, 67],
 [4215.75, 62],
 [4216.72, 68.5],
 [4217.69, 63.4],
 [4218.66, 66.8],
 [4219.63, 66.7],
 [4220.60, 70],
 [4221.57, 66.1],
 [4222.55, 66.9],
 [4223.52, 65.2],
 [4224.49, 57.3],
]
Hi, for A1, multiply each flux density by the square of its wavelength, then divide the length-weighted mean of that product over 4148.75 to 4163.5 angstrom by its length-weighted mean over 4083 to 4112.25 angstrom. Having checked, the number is 1.11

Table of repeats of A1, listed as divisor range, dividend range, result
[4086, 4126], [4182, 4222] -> 1.06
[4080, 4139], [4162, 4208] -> 1.05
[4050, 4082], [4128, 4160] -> 1.08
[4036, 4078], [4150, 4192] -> 1.09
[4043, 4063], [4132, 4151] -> 1.08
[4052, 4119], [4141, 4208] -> 1.09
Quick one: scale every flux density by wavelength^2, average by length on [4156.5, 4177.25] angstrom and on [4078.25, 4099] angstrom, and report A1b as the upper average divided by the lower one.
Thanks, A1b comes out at 1.1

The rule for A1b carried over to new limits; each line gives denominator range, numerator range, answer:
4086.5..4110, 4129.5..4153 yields 1.08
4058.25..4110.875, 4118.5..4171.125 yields 1.10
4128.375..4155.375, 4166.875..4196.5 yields 1.01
